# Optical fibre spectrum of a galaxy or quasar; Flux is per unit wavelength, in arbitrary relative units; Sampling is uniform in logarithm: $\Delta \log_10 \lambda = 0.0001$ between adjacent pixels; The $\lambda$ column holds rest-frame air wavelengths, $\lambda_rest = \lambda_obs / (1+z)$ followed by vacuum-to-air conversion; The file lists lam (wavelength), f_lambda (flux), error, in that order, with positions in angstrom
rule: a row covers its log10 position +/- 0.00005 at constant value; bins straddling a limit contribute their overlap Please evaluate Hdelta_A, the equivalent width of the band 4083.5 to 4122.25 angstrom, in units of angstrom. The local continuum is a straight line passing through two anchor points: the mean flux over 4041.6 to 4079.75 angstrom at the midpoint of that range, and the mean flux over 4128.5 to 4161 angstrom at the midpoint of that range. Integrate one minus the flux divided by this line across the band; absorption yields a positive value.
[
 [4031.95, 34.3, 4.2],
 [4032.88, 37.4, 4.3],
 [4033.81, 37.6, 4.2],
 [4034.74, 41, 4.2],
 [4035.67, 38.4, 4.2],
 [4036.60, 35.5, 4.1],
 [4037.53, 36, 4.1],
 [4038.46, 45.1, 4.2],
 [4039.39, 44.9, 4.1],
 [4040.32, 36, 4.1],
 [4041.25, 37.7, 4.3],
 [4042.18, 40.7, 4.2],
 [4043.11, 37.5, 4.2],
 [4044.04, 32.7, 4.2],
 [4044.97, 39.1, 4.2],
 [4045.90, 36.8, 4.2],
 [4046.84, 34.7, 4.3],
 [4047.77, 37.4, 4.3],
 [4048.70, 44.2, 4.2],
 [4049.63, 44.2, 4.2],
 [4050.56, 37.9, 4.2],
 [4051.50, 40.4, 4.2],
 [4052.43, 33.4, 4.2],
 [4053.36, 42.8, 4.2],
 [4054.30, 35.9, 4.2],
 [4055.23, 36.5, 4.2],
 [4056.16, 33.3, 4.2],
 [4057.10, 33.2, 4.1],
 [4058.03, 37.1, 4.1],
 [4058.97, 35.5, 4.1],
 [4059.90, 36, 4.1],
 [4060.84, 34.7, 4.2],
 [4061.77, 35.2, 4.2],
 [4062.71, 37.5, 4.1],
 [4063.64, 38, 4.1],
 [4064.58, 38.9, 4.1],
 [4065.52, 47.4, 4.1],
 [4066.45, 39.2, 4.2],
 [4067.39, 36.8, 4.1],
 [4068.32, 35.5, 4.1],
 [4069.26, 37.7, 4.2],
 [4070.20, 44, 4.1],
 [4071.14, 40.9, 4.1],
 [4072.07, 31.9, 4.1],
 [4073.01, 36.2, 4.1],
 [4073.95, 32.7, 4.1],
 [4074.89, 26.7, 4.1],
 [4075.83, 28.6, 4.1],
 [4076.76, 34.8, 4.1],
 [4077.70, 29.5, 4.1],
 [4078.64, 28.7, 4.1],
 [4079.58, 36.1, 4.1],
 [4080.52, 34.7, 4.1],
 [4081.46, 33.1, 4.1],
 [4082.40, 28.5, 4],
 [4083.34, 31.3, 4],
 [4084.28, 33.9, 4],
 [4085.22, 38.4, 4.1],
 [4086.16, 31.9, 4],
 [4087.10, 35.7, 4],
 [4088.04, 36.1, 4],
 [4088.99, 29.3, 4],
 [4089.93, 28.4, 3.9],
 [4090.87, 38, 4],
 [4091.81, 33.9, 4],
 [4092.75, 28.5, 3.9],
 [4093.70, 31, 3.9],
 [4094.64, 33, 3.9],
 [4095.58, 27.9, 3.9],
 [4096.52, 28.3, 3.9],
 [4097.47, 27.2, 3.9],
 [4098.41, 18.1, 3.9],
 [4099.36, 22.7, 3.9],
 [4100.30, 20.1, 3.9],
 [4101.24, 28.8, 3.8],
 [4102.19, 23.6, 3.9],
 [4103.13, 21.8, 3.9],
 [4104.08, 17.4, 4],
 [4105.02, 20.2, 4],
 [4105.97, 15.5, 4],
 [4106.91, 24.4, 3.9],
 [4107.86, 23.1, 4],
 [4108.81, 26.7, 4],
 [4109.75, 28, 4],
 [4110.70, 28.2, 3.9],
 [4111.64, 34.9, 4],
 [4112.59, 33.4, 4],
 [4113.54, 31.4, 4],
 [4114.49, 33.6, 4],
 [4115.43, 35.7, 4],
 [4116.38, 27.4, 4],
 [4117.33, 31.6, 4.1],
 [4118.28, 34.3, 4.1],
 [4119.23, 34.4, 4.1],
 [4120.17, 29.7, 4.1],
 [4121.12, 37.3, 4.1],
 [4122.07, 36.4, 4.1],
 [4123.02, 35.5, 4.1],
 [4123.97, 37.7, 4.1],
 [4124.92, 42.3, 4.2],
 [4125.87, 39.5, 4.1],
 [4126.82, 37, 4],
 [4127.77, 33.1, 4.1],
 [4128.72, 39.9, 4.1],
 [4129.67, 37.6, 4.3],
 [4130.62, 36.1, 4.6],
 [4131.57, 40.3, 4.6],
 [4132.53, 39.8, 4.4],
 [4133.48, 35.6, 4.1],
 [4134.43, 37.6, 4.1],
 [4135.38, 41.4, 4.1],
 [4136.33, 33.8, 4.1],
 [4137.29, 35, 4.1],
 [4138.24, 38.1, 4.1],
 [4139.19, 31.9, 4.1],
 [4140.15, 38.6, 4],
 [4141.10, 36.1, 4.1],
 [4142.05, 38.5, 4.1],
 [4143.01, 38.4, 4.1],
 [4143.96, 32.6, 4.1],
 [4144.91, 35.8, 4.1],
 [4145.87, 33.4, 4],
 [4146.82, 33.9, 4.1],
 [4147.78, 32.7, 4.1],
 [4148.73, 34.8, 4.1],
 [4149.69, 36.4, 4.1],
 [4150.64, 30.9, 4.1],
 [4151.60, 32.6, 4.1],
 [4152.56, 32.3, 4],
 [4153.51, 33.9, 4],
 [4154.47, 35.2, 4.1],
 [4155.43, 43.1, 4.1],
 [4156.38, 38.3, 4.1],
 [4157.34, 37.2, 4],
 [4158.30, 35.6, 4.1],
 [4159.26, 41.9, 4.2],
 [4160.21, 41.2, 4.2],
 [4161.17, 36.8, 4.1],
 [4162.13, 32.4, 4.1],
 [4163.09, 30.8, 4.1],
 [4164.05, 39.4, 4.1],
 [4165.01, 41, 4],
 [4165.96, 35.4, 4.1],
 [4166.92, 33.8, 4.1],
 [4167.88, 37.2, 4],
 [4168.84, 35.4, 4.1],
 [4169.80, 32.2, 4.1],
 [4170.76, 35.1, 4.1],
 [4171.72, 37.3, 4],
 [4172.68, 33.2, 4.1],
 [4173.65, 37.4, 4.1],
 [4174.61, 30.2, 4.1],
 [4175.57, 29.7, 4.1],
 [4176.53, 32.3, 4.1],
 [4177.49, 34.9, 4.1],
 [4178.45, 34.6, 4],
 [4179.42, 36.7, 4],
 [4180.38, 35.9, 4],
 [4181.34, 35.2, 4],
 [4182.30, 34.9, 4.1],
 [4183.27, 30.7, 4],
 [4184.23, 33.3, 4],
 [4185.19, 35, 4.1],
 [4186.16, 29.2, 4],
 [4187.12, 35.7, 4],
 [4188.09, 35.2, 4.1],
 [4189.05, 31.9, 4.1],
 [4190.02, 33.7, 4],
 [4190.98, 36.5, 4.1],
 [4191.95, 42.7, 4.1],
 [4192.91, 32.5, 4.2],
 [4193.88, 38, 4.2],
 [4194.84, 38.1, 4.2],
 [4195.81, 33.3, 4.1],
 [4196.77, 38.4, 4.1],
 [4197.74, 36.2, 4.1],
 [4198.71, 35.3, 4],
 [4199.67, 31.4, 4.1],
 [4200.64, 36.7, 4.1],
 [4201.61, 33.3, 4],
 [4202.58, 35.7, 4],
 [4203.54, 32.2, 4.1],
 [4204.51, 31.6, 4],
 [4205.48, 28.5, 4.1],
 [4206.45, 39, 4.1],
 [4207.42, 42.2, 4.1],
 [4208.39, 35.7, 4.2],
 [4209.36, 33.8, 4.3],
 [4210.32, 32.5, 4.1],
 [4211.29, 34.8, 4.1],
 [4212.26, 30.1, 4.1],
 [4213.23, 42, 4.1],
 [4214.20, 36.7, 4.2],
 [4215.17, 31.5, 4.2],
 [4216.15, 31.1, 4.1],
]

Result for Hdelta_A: 7.7 angstrom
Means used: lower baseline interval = 36.6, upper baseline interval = 36.5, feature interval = 29.2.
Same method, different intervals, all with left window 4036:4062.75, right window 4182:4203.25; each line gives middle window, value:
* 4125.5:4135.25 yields -0.5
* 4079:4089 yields 0.9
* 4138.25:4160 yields 0.0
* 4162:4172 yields 0.0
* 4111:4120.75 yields 1.0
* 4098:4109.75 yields 4.6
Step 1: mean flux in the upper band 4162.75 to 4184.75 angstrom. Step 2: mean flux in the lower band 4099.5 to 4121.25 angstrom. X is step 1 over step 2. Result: 1.25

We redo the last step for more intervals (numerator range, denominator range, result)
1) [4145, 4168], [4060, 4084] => 1.02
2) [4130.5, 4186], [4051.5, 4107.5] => 1.10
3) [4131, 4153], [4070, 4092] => 1.07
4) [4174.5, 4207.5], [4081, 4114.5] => 1.22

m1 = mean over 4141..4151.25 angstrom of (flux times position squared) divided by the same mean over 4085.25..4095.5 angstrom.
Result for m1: 1.09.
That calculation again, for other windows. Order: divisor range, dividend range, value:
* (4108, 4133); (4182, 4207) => 1.04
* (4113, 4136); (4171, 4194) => 0.98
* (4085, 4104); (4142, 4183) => 1.27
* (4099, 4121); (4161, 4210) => 1.32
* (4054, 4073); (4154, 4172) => 1.04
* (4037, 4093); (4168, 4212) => 1.02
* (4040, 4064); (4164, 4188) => 0.98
